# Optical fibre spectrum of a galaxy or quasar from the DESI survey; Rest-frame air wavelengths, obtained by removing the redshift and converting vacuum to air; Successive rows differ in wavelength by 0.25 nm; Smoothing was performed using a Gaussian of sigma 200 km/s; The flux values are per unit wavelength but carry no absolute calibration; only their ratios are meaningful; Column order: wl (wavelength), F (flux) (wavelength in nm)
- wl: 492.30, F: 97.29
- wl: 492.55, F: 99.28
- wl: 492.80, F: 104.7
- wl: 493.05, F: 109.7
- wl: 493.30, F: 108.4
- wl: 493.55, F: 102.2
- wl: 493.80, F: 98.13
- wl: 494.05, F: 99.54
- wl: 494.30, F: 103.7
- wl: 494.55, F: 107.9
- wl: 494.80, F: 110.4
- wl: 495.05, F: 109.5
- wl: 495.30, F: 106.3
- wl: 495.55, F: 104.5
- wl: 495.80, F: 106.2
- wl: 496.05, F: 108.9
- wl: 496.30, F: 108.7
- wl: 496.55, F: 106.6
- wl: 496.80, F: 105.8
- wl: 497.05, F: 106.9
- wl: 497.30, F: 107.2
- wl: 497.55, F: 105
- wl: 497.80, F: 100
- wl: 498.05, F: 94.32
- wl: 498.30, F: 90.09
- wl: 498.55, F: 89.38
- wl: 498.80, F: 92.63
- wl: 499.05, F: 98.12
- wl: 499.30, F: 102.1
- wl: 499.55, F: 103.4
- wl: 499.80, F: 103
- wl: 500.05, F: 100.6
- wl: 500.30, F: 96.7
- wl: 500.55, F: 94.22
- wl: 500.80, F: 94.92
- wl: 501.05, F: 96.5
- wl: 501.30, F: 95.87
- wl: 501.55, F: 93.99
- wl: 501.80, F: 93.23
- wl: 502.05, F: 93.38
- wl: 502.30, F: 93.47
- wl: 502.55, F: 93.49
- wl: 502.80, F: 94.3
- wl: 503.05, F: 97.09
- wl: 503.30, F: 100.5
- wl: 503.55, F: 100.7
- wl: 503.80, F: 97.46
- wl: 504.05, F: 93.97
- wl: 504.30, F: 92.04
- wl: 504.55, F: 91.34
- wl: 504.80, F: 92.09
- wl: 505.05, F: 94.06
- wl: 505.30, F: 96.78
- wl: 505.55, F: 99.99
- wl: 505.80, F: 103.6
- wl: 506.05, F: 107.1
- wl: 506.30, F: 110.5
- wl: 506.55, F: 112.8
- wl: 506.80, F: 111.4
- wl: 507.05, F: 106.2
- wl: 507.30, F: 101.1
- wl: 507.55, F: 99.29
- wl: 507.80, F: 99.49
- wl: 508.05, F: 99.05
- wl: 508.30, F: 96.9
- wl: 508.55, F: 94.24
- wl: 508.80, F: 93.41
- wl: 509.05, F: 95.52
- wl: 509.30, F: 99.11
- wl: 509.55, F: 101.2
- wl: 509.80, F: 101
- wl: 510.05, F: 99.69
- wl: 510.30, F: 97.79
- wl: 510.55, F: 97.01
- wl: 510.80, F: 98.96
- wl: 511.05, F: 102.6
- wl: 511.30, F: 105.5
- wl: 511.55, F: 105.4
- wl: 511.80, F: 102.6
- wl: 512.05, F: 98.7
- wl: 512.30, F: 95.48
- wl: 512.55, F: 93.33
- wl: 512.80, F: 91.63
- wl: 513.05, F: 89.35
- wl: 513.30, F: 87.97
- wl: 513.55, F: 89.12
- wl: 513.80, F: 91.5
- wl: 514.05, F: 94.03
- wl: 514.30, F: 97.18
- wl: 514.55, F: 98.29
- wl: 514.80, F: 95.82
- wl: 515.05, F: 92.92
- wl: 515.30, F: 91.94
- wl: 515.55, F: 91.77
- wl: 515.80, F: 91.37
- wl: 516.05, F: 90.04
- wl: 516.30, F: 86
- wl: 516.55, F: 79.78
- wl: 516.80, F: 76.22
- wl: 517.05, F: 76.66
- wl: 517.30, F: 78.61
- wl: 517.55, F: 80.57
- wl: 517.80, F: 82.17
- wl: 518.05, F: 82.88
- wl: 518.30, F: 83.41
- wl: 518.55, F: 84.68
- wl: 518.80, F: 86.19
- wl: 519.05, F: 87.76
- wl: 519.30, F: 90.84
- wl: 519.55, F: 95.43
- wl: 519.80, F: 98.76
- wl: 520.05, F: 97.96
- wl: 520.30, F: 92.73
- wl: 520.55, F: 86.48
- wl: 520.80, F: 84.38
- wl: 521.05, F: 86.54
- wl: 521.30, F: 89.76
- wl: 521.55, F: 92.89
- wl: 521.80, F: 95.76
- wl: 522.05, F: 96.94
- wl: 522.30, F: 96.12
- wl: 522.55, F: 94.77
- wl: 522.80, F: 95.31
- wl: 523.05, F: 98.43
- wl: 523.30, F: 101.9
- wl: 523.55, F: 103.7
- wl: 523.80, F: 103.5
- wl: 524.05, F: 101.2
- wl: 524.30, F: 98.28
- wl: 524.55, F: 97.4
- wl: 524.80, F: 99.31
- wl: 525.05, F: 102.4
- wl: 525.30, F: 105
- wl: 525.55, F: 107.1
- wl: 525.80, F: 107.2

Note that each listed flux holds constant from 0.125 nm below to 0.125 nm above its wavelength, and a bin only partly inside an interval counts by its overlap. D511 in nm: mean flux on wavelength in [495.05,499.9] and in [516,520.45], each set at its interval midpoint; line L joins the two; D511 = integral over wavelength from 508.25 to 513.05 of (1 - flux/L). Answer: -0.33 nm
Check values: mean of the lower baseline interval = 102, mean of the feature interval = 98.2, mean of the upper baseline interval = 86.1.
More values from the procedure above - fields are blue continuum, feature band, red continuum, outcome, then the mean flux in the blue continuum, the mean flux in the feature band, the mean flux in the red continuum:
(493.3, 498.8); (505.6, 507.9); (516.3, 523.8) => -0.20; 103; 106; 89.7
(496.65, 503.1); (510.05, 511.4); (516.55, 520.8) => -0.14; 97.6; 100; 86.1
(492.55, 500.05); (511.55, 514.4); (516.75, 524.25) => 0.02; 103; 94.2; 91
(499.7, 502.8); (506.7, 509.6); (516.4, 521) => -0.25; 95.7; 99.6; 85.9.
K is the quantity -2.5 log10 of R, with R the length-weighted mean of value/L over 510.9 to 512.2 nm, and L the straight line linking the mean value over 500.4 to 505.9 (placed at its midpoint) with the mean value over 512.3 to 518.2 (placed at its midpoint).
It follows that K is -0.14 mag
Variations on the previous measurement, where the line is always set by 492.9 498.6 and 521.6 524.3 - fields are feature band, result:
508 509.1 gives 0.06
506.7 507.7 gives -0.03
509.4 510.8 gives 0.02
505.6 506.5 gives -0.05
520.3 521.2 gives 0.14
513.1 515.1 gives 0.08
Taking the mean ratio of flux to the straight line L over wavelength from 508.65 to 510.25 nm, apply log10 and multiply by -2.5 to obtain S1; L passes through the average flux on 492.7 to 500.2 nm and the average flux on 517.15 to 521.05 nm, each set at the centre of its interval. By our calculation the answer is -0.047 mag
